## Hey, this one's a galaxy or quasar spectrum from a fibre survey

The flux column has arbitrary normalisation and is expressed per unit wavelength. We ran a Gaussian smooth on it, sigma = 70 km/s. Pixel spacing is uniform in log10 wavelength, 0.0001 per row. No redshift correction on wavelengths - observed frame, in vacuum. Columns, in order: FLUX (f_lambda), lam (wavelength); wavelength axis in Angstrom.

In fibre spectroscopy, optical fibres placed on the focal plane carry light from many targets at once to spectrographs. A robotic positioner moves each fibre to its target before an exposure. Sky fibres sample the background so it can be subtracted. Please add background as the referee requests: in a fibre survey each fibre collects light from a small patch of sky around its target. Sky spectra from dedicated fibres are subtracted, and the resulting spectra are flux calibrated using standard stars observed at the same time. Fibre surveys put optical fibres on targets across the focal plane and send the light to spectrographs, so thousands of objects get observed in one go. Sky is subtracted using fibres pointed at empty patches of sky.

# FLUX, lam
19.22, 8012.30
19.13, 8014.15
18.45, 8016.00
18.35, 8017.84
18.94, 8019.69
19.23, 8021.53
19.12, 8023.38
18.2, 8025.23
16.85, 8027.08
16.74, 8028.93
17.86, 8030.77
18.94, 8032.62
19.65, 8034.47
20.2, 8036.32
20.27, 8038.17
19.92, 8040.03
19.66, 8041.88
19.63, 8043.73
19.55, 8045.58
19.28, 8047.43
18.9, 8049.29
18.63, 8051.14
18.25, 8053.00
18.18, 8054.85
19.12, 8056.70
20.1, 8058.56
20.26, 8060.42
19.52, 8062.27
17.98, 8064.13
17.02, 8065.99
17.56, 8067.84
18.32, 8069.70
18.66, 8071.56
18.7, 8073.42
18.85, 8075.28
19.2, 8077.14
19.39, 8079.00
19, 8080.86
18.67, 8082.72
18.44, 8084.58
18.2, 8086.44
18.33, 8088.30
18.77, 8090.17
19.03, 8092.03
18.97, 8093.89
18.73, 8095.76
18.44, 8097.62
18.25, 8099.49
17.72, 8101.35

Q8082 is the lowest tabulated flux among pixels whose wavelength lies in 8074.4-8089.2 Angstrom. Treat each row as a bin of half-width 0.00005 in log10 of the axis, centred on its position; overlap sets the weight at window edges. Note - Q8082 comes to 18.2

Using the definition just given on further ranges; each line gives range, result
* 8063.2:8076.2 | 17.02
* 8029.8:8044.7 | 17.86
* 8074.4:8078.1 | 18.85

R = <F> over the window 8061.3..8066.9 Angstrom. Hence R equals 18.2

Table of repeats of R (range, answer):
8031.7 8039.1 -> 19.8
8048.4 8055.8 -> 18.5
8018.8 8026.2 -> 18.9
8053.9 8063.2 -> 19.4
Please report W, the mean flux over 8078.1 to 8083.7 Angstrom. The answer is 19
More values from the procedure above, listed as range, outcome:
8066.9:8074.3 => 18.3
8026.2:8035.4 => 18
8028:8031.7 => 17.3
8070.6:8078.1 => 18.8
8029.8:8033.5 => 18.4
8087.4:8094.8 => 18.8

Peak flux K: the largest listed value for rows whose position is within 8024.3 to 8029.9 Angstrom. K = 18.2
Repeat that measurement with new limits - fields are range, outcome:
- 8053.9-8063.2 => 20.26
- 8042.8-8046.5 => 19.63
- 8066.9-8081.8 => 19.39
